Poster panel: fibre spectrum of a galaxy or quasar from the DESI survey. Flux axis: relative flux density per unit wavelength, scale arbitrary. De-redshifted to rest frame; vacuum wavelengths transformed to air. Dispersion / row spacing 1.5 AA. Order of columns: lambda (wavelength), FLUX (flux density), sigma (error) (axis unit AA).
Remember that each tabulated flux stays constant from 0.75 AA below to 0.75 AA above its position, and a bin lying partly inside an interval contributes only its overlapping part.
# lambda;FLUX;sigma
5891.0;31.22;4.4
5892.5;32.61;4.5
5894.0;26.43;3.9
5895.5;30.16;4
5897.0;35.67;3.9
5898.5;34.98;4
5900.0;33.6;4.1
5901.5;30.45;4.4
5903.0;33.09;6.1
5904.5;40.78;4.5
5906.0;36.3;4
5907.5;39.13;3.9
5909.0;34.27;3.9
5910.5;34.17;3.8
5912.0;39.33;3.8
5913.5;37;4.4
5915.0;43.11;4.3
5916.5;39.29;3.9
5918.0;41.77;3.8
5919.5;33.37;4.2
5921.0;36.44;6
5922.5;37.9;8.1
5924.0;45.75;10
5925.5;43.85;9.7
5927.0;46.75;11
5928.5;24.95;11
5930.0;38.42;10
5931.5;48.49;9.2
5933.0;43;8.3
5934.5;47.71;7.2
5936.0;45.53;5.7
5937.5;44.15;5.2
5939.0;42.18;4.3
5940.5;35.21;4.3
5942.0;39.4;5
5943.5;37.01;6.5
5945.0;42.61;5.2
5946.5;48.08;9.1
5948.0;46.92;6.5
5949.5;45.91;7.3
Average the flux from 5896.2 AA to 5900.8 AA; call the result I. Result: 34.7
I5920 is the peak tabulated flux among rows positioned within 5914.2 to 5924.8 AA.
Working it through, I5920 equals 45.75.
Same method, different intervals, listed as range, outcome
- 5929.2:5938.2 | 48.49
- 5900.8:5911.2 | 40.78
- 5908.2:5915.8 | 43.11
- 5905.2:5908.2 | 39.13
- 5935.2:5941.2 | 45.53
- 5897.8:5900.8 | 34.98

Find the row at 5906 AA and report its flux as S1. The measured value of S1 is 36.3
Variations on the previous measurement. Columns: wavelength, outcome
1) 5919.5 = 33.37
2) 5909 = 34.27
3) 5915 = 43.11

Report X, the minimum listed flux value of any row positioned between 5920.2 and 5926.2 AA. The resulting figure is 36.44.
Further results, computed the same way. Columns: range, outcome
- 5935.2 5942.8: 35.21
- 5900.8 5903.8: 30.45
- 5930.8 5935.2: 43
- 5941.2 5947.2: 37.01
